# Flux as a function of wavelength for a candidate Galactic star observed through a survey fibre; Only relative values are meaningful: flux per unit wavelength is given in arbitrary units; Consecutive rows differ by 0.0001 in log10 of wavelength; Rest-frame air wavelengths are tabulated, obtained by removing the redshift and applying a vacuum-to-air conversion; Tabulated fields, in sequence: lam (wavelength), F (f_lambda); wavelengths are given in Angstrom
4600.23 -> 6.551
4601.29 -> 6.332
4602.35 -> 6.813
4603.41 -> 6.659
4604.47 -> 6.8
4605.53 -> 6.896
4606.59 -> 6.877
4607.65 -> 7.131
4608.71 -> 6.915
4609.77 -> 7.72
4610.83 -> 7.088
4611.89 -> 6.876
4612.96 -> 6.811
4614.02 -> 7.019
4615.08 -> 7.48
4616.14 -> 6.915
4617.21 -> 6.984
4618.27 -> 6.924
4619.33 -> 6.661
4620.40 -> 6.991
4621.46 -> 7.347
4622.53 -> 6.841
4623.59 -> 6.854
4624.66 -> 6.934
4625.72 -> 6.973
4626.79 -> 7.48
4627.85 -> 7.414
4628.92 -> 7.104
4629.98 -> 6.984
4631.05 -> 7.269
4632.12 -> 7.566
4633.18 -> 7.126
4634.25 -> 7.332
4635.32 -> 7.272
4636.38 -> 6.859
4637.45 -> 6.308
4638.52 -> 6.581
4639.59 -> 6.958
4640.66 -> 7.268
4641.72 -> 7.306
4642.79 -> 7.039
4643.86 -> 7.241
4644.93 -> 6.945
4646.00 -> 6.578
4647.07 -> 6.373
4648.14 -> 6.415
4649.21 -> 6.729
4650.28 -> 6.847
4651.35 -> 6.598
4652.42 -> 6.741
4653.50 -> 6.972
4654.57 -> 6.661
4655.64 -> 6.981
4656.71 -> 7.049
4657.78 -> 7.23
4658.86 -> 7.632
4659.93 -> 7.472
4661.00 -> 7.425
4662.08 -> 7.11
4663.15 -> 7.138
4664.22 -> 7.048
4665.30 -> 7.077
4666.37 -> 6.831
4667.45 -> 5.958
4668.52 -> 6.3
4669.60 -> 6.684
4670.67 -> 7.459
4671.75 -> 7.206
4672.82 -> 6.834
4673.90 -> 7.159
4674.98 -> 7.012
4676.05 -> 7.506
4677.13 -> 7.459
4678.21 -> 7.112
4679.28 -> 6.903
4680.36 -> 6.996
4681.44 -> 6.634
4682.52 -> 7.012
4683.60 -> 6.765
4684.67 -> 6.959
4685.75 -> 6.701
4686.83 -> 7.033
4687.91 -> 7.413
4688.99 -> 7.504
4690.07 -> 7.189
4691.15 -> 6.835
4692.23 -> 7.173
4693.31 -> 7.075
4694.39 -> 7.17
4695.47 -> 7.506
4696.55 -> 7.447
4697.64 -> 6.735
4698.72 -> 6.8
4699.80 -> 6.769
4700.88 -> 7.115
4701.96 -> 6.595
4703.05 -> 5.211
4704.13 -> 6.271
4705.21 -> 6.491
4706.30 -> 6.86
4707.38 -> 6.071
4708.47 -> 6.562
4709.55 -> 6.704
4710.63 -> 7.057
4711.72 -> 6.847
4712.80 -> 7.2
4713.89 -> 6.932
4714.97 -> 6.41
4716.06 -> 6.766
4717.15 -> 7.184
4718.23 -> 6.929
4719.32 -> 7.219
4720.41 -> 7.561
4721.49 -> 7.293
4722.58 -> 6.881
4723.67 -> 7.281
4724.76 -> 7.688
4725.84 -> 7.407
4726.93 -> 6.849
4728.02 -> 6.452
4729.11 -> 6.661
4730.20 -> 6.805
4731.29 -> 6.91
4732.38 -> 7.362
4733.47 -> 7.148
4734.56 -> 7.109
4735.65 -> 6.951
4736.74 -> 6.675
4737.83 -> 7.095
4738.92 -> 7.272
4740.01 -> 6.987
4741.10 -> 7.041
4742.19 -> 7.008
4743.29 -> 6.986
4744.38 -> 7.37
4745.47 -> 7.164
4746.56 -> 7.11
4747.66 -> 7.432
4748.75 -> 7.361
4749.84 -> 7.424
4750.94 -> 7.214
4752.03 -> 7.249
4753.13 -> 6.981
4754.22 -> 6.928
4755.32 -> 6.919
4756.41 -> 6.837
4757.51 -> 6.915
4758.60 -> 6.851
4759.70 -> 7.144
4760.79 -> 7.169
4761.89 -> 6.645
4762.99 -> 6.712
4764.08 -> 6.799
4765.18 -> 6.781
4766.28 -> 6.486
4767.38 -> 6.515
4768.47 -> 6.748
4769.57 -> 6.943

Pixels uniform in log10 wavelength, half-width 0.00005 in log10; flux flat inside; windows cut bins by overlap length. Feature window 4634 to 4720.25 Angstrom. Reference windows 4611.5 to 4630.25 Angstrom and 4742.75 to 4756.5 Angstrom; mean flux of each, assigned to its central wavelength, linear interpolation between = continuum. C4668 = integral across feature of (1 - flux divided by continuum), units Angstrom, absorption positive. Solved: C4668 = 2.0 Angstrom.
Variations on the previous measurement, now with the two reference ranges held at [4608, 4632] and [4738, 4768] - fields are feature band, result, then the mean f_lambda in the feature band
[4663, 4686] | 0.36 Angstrom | 6.94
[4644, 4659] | 0.50 Angstrom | 6.83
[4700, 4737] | 0.85 Angstrom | 6.87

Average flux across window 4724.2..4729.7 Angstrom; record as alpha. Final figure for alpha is 7.01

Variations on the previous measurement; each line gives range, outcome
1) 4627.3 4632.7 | 7.28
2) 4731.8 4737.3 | 7.05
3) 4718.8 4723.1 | 7.24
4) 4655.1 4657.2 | 7.03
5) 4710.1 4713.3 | 7.03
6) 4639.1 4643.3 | 7.16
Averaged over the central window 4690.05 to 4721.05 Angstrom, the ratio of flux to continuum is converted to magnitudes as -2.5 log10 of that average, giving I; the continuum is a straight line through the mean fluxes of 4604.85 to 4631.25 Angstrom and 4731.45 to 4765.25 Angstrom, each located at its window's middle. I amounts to 0.03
